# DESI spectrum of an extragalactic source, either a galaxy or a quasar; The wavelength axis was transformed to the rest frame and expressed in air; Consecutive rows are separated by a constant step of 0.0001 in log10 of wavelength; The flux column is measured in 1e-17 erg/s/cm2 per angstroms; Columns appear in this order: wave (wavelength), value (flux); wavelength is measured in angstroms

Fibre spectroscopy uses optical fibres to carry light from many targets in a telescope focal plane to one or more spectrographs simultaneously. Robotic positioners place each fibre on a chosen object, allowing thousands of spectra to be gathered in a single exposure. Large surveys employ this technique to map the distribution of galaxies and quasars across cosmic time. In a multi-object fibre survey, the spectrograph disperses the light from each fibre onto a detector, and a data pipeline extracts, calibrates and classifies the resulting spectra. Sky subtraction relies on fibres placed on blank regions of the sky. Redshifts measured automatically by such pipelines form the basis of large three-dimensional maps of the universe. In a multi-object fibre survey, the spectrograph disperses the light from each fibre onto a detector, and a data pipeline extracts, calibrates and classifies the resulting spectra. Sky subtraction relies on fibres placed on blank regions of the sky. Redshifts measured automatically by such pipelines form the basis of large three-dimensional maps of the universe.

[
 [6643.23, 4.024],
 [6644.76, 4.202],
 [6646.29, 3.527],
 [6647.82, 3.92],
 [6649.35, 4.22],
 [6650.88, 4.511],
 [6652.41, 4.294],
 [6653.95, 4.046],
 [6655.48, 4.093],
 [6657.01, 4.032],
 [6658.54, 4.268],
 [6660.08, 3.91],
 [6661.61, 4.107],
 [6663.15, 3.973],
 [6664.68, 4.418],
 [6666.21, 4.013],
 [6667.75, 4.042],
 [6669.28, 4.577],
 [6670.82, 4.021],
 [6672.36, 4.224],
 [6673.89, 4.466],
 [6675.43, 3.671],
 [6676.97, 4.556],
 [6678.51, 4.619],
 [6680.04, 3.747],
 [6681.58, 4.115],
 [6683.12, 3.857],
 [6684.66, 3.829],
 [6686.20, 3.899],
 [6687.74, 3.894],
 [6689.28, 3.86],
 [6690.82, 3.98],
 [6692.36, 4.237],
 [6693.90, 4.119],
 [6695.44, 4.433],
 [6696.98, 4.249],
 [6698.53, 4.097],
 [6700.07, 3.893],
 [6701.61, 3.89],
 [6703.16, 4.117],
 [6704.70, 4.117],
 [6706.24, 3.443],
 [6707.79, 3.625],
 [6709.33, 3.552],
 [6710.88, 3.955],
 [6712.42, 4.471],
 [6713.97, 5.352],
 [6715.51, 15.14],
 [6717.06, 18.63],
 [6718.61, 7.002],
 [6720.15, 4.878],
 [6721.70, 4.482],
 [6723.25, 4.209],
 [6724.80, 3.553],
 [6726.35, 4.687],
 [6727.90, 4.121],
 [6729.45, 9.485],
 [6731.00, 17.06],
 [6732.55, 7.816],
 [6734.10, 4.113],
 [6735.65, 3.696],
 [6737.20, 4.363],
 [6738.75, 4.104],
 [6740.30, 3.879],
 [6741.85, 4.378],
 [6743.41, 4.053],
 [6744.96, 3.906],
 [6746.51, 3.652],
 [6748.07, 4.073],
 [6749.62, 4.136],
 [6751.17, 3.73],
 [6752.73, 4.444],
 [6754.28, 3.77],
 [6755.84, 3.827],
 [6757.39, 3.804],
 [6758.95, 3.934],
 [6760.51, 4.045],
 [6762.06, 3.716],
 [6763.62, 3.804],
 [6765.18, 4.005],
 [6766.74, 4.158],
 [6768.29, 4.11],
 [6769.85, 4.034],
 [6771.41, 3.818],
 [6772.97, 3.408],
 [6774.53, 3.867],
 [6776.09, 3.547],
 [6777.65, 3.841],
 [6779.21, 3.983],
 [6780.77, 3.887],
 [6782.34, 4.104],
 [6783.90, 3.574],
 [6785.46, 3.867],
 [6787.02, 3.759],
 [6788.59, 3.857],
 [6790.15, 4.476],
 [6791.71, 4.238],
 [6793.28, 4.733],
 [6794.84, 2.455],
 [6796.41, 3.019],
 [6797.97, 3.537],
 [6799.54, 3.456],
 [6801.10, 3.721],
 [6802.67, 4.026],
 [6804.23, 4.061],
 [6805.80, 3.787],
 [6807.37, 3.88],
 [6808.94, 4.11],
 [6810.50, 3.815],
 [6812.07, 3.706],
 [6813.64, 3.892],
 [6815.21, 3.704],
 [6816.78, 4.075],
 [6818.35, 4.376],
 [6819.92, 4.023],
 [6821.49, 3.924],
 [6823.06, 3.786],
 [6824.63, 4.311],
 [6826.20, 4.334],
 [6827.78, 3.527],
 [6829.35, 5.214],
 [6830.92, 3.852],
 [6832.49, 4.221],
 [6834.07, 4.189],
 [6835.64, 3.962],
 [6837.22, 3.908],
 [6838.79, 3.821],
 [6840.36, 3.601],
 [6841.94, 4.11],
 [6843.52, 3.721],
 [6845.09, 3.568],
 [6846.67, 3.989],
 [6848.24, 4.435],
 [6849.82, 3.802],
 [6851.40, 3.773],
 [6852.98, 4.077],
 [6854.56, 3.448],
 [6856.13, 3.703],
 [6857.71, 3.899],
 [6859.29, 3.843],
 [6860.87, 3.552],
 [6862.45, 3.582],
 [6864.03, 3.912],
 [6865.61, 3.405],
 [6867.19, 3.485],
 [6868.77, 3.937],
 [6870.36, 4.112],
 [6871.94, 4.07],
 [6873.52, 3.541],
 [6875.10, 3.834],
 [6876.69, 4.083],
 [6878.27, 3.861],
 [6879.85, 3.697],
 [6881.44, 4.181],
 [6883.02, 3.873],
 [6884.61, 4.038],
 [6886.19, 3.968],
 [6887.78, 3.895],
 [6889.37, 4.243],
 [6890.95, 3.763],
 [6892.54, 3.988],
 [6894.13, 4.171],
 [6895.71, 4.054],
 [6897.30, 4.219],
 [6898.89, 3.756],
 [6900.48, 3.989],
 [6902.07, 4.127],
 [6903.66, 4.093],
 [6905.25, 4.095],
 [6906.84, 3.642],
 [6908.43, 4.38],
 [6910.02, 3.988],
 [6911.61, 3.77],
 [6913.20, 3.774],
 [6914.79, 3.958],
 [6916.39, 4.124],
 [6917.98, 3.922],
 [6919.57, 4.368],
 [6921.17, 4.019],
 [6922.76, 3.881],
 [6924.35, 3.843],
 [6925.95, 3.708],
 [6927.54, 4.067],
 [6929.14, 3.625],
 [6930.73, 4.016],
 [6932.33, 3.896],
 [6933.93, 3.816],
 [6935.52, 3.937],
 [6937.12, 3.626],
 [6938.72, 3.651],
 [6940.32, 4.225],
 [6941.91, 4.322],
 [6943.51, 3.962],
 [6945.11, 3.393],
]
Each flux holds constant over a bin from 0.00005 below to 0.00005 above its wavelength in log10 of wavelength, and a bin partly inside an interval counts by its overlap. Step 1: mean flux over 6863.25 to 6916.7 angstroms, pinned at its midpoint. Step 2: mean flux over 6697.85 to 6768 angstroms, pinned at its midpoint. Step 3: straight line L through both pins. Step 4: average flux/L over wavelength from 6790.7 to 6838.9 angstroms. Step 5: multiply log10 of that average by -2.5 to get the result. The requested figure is 0.15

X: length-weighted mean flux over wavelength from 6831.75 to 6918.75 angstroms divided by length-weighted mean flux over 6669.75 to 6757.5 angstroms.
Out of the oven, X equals 0.79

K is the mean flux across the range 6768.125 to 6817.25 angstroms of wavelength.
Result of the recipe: 3.82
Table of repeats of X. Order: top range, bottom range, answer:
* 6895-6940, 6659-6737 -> 0.77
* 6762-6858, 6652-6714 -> 0.95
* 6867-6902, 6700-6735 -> 0.62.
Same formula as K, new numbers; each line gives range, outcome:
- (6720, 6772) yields 4.7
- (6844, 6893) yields 3.86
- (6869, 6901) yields 3.97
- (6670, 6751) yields 5.06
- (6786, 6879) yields 3.88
